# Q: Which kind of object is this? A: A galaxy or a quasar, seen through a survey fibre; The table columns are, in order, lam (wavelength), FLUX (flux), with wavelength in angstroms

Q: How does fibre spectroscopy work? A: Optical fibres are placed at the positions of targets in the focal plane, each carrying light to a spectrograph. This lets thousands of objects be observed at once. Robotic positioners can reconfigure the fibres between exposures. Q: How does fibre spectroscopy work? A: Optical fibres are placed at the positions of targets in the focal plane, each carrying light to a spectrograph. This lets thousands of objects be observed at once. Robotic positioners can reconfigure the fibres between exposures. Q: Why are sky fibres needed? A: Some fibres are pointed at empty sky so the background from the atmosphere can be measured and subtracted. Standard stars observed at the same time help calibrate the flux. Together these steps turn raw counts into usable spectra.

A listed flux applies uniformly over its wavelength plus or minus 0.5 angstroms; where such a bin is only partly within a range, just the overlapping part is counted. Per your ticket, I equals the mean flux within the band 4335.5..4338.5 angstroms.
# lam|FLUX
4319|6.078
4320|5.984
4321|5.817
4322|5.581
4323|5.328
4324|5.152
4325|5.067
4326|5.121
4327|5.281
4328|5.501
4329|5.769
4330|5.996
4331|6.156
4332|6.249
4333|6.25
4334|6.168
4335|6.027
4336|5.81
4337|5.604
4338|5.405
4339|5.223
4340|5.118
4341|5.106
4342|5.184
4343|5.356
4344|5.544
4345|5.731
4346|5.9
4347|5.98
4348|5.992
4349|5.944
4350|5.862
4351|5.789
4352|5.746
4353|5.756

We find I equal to 5.61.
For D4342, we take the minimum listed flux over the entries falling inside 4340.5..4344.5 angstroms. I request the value 5.106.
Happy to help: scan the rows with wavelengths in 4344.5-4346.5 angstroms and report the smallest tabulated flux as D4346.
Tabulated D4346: 5.731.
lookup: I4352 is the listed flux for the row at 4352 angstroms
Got 5.746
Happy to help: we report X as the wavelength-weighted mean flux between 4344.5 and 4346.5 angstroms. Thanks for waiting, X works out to 5.82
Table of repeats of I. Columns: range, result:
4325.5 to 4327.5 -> 5.2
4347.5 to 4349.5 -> 5.97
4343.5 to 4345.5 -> 5.64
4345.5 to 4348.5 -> 5.96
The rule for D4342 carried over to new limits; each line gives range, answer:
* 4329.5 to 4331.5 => 5.996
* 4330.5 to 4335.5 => 6.027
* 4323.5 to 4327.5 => 5.067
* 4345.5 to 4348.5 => 5.9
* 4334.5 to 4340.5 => 5.118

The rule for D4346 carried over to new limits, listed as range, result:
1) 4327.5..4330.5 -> 5.501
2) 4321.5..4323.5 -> 5.328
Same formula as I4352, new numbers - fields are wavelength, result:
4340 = 5.118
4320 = 5.984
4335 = 6.027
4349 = 5.944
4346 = 5.9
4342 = 5.184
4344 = 5.544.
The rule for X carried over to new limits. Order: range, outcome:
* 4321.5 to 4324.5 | 5.35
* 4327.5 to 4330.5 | 5.76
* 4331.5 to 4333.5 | 6.25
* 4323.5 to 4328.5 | 5.22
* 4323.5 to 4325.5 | 5.11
